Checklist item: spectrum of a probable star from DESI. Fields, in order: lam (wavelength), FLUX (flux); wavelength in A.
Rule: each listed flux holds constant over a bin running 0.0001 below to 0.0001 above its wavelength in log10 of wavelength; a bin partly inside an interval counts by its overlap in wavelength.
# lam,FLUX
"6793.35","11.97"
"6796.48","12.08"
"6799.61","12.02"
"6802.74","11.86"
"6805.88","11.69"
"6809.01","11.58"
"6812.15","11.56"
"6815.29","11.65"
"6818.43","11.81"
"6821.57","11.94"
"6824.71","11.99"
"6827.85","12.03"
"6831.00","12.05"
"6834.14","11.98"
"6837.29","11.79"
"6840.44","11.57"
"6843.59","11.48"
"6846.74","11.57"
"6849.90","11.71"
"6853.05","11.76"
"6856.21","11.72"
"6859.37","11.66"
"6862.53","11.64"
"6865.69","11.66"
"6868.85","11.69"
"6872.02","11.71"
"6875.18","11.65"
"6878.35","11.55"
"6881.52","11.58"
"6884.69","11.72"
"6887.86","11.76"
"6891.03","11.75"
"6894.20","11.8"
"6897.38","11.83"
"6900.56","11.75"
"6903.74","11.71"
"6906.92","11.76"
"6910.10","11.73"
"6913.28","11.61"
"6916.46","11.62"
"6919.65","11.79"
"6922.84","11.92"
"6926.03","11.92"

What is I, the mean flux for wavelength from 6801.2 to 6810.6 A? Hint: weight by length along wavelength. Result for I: 11.7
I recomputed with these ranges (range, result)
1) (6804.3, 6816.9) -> 11.6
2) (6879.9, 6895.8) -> 11.7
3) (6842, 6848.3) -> 11.5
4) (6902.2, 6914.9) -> 11.7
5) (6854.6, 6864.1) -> 11.7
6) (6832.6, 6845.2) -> 11.7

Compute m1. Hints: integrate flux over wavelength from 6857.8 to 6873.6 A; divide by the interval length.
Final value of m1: 11.7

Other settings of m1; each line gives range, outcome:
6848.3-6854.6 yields 11.7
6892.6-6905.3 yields 11.8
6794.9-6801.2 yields 12.1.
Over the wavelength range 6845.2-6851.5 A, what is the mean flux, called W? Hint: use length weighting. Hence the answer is 11.6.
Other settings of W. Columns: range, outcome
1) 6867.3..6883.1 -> 11.6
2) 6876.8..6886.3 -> 11.6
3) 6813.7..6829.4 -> 11.9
